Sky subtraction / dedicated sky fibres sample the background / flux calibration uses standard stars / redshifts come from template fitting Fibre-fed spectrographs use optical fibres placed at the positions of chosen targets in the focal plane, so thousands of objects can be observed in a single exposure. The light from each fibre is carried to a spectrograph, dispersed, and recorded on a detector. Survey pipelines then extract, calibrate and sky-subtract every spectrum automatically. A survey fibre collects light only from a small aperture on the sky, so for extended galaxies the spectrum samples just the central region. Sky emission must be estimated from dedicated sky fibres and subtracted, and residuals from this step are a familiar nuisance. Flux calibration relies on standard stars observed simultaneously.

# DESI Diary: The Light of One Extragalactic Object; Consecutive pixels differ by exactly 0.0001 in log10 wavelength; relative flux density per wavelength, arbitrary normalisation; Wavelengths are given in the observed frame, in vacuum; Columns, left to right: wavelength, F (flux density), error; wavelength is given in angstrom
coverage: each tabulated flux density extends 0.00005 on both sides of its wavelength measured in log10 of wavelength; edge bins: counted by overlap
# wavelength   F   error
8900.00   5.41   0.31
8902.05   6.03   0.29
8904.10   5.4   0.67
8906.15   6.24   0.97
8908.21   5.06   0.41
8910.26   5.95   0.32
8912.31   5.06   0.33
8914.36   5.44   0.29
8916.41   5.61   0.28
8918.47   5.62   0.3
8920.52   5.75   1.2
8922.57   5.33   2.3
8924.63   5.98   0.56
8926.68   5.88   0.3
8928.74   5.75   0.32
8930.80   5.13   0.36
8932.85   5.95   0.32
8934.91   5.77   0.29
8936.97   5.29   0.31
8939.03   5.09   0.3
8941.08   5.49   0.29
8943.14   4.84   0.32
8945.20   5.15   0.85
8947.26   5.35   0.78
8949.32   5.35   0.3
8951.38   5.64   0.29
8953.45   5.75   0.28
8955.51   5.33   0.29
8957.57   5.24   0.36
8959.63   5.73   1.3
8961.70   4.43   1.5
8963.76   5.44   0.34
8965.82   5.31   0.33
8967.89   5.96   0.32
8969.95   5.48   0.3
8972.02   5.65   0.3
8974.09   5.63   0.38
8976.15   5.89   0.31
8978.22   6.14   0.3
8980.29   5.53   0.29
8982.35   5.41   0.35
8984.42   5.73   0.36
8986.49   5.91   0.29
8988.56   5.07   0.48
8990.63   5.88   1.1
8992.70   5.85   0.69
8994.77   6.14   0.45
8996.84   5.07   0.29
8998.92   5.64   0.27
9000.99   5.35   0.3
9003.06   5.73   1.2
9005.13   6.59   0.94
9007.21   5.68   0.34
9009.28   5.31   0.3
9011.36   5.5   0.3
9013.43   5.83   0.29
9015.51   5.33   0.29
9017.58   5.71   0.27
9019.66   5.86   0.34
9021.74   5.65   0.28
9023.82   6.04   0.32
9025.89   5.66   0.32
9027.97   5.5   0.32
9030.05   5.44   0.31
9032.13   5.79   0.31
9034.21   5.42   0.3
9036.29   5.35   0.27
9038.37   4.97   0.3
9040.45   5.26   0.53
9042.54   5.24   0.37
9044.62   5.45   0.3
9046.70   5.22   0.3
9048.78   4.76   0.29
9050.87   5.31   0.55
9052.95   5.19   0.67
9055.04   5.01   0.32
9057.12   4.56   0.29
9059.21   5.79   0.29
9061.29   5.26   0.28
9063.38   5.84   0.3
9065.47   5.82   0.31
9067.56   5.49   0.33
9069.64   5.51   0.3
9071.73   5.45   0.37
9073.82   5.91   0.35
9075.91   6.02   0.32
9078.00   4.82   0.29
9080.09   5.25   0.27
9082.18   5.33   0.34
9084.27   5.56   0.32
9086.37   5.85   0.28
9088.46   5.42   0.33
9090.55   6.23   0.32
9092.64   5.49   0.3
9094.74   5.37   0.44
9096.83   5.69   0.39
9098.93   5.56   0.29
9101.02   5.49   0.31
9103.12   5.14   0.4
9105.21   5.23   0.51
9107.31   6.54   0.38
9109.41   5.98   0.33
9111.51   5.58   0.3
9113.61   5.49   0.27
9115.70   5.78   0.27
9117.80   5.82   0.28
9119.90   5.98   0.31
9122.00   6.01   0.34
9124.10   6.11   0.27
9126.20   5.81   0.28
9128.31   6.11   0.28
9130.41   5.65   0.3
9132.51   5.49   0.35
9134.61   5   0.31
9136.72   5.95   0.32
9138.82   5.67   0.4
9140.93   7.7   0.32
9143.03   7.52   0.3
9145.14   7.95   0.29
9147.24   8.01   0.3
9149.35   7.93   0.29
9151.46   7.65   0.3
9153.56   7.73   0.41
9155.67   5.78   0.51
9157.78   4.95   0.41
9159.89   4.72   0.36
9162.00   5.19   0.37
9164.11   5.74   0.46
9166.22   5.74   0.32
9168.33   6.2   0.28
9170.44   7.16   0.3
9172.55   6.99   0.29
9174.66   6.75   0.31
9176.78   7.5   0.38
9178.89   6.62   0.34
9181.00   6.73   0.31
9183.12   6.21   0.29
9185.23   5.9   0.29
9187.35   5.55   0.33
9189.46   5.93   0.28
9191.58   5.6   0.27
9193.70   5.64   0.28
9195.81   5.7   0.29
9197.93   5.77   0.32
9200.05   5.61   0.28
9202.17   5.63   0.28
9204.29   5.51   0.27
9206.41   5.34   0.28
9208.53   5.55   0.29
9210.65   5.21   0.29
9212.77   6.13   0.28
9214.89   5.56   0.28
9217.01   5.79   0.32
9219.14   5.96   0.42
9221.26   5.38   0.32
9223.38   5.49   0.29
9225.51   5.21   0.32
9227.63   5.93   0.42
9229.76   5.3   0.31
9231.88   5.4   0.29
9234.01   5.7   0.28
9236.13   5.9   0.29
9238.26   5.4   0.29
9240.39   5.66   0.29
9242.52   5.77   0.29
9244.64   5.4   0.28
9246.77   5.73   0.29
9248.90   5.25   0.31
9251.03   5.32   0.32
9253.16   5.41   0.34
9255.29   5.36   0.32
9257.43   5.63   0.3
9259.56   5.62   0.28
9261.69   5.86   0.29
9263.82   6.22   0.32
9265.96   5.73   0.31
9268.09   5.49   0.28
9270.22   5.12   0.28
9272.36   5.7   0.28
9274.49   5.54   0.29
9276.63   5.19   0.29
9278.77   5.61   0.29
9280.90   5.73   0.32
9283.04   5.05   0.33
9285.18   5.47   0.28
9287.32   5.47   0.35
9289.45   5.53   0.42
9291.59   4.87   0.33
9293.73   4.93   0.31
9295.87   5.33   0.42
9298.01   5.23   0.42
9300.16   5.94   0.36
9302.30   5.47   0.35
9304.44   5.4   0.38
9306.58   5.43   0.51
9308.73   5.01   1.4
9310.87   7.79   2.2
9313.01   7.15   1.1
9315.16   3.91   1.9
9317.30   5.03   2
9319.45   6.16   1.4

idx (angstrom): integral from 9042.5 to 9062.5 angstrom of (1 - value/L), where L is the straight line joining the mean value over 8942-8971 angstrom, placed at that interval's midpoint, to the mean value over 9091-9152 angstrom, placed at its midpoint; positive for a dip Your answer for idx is 2.1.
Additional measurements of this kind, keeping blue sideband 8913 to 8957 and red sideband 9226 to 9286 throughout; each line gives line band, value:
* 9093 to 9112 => -0.3 angstrom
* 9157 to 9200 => -3.8 angstrom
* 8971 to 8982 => -0.5 angstrom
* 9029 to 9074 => 1.3 angstrom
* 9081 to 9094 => -0.3 angstrom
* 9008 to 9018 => 0.0 angstrom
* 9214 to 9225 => -0.1 angstrom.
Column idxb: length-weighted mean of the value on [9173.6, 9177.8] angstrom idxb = 7.11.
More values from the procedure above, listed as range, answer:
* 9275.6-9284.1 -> 5.4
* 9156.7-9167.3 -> 5.27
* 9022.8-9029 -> 5.74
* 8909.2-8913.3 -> 5.51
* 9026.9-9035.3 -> 5.54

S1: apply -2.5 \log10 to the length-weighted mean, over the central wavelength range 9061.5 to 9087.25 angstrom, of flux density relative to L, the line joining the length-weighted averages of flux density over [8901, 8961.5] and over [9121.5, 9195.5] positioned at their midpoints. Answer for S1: 0.09 mag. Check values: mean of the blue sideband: 5.51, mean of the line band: 5.56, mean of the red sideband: 6.32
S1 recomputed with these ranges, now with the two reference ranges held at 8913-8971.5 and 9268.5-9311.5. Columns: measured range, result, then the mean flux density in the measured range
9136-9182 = -0.21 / 6.65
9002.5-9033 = -0.05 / 5.71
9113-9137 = -0.06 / 5.77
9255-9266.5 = -0.06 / 5.76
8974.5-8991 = -0.04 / 5.69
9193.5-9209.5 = -0.02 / 5.59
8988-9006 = -0.05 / 5.71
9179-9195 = -0.10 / 5.98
